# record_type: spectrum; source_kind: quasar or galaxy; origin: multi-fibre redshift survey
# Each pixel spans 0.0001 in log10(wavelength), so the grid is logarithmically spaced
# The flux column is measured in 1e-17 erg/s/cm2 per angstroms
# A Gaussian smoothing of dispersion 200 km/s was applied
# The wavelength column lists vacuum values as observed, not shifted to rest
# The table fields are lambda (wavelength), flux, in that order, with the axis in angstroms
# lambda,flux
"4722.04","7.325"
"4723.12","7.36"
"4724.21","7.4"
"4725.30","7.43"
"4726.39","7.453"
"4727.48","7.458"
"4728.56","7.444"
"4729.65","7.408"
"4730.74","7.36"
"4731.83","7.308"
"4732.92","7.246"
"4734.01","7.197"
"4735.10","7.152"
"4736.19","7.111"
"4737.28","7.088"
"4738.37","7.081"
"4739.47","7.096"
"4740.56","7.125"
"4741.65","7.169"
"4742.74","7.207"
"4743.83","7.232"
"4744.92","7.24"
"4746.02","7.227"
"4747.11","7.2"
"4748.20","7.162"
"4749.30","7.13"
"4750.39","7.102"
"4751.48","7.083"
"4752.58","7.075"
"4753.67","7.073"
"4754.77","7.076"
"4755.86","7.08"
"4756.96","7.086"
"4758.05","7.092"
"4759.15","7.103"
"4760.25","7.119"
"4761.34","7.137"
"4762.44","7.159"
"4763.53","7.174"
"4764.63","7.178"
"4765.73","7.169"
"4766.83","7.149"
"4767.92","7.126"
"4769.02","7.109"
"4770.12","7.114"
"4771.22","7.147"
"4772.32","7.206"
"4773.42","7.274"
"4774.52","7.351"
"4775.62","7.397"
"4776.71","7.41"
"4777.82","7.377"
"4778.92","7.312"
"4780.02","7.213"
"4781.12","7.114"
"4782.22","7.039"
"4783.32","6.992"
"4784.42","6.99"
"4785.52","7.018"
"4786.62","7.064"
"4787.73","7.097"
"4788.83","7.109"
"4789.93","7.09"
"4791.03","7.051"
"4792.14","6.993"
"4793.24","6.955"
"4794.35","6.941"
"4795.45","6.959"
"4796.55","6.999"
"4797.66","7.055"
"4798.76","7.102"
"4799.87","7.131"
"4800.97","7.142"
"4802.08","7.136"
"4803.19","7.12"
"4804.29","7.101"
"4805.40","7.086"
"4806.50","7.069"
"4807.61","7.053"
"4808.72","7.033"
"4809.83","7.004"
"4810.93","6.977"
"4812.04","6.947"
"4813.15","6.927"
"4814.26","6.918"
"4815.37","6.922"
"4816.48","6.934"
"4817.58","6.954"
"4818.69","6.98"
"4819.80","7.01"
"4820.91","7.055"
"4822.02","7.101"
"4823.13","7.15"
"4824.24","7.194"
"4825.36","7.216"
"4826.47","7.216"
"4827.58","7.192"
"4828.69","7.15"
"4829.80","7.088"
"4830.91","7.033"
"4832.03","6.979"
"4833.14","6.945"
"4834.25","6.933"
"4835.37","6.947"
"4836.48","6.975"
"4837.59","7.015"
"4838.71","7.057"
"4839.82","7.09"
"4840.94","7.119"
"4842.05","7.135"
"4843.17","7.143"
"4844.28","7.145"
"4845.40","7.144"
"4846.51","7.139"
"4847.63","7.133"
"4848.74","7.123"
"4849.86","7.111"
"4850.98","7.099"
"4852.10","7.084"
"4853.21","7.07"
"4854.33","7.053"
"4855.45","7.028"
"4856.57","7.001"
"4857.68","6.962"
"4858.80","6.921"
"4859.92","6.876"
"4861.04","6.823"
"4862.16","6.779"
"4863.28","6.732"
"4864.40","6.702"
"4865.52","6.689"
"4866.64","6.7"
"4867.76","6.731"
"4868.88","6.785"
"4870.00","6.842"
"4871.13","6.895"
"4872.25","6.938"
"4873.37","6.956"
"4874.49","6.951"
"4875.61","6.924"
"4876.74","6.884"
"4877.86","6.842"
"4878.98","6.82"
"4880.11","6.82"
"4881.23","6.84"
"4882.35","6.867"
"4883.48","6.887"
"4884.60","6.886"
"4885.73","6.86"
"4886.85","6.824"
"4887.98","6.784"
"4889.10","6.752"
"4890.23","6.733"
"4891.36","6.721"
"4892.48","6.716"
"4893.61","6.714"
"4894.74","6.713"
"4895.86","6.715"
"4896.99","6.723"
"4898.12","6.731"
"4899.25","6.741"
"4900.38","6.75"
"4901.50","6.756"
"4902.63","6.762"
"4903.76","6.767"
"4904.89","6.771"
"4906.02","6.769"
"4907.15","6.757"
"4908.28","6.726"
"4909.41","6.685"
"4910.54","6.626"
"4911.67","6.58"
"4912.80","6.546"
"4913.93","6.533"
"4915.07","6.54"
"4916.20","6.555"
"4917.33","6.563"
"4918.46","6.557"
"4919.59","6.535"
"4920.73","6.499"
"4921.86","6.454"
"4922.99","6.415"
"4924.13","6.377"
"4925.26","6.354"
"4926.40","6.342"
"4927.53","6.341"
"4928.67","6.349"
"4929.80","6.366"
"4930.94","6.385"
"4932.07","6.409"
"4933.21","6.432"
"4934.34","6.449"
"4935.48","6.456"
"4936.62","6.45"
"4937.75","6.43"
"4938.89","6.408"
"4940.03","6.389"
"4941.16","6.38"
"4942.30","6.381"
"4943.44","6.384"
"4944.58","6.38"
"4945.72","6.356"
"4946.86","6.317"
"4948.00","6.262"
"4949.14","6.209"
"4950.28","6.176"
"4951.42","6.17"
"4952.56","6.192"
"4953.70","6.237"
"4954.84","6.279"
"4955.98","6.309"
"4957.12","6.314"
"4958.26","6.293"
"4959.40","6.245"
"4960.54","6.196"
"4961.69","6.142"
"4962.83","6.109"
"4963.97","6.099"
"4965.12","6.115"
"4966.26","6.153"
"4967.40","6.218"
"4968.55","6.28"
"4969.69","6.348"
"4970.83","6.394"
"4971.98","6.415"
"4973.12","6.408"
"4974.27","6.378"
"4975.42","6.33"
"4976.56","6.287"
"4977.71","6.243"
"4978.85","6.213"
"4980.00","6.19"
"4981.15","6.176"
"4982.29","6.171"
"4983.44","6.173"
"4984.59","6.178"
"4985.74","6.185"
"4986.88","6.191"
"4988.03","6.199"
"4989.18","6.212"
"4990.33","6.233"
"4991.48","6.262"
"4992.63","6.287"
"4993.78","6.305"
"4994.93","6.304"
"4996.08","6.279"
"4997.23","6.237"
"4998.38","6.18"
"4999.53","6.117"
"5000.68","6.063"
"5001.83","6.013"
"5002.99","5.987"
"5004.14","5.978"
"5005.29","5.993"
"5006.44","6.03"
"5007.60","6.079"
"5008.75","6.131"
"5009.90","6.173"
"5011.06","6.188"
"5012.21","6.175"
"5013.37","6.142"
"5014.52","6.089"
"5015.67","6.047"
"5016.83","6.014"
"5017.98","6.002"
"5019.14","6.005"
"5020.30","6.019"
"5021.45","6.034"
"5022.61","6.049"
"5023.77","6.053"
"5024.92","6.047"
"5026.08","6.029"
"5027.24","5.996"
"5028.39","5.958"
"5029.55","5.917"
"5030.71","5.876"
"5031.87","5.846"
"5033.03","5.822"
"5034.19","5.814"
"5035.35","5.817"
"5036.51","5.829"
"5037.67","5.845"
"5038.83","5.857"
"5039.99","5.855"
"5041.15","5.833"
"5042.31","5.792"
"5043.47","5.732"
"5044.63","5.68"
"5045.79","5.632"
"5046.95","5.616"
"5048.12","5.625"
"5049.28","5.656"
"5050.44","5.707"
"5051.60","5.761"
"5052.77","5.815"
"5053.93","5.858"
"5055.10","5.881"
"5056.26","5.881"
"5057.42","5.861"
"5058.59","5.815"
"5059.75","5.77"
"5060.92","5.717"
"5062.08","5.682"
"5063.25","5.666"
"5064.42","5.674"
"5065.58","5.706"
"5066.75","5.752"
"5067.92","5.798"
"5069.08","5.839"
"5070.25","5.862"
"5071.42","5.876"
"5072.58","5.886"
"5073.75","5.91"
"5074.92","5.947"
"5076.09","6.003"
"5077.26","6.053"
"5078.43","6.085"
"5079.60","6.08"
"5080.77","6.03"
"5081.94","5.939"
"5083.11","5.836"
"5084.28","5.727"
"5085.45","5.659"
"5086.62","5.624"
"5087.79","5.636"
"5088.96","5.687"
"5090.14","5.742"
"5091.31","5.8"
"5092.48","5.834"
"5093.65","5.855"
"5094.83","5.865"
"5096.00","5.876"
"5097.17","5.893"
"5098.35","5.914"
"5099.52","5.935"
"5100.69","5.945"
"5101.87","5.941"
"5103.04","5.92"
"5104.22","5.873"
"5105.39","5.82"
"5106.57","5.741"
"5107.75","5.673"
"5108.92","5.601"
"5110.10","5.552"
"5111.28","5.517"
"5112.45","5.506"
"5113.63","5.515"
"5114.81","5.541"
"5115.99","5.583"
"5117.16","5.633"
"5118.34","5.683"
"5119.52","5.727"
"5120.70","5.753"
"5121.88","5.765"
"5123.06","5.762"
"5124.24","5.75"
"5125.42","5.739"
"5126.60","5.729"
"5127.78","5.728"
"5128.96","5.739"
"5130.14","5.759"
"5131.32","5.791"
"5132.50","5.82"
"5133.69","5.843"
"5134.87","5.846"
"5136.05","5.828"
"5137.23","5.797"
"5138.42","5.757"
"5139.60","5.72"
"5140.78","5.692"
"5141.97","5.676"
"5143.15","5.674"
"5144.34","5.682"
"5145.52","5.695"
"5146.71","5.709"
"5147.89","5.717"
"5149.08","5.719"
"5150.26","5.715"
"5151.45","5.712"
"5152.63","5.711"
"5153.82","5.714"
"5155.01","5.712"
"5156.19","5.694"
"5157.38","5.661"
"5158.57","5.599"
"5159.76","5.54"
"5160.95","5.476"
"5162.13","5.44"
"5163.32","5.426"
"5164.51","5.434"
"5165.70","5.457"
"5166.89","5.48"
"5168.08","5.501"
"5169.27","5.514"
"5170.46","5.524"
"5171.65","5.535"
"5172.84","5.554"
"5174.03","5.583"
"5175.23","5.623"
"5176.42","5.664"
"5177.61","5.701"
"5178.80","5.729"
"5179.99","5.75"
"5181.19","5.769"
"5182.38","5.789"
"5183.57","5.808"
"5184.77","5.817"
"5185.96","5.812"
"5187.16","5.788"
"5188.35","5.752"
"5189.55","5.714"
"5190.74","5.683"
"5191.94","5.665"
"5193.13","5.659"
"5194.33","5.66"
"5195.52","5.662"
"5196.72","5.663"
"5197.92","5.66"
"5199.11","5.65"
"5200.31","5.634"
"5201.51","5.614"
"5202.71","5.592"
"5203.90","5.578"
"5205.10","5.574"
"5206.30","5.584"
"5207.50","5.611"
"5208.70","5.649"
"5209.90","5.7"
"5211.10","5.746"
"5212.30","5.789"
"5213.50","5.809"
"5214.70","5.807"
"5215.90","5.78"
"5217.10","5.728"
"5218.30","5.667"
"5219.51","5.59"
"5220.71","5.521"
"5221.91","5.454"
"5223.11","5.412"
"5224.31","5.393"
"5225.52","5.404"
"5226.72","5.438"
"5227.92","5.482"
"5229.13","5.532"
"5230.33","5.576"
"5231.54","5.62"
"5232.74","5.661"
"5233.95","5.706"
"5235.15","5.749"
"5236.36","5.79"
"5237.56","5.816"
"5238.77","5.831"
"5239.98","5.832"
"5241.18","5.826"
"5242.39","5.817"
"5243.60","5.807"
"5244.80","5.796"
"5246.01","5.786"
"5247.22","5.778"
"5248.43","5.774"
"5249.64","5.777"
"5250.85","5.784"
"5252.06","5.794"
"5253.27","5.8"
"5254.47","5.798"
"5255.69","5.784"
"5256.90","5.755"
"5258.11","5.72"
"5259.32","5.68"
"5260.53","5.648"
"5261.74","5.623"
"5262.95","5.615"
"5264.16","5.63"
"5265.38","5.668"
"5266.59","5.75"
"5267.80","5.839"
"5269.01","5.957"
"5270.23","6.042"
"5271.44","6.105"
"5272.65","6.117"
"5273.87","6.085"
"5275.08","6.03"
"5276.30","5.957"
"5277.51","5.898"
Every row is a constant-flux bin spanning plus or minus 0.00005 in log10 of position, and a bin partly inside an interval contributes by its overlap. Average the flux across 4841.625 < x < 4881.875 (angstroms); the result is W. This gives 6.94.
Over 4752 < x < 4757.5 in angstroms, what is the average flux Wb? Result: 7.07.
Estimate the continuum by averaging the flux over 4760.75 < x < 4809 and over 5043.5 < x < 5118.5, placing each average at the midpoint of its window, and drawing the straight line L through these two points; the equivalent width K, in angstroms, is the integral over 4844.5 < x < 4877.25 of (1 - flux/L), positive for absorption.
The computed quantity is -0.75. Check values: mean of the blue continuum 7.12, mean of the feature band 6.93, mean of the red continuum 5.78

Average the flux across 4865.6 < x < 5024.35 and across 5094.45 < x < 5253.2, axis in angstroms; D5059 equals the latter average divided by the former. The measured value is 0.89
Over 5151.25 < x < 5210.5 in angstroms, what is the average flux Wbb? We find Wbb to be 5.64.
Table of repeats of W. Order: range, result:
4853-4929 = 6.73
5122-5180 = 5.67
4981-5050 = 6.02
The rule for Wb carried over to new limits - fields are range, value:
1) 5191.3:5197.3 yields 5.66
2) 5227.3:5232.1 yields 5.55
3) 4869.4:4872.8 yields 6.88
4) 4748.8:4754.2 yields 7.1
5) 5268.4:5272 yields 6.03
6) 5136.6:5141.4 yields 5.74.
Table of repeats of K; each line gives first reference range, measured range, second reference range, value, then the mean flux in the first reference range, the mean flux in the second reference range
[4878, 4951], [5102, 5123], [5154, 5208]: 0.7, 6.57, 5.63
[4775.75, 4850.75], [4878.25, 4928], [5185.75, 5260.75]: 0.7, 7.07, 5.68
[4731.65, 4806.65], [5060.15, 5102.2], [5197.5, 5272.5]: 2.3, 7.13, 5.7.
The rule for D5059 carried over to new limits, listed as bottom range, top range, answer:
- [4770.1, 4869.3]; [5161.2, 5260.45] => 0.80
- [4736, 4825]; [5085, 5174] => 0.80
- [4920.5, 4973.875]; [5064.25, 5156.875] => 0.91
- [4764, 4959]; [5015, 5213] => 0.84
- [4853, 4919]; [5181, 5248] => 0.84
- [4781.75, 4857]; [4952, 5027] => 0.88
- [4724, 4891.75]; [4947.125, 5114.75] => 0.85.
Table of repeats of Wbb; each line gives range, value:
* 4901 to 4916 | 6.67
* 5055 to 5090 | 5.83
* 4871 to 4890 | 6.87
